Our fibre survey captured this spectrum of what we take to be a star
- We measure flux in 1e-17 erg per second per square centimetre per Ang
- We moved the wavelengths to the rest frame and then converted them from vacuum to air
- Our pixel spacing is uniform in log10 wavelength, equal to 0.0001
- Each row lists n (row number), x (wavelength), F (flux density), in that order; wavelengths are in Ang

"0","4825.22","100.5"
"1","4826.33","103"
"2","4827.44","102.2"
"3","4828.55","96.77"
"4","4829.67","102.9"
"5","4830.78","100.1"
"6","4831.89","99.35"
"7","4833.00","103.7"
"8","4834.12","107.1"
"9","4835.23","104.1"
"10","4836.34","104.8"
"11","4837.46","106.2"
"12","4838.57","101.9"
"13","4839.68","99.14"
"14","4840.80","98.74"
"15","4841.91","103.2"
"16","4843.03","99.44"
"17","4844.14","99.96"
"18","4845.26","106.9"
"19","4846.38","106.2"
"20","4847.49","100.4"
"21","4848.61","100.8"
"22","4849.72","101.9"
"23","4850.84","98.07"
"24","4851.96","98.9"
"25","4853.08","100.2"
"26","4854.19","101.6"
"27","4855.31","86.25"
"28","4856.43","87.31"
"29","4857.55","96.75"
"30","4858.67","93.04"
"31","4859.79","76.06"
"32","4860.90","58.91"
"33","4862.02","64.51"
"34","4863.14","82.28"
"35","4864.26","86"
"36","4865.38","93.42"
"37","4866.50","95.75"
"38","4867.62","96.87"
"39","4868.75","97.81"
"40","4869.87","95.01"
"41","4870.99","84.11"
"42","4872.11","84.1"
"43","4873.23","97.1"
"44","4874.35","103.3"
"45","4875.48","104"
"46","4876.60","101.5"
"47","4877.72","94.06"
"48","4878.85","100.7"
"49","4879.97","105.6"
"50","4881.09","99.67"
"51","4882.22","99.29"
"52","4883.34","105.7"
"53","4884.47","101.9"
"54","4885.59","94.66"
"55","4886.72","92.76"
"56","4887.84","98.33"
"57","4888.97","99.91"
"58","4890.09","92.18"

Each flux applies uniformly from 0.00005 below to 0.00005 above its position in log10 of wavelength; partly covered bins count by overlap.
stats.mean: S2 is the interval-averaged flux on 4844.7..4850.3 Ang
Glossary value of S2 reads 103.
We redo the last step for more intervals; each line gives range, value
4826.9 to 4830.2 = 100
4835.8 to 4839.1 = 104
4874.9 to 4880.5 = 101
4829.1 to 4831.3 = 101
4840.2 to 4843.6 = 100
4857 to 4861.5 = 81.1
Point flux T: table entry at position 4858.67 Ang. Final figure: 93.04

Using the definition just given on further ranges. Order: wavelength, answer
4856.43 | 87.31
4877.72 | 94.06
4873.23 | 97.1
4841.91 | 103.2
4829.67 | 102.9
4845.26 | 106.9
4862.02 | 64.51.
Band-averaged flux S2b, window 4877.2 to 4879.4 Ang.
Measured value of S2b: 97.1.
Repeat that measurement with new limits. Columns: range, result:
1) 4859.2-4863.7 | 70.7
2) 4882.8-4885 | 104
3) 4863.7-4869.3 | 93.8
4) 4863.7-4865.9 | 89.6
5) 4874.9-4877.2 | 103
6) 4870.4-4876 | 94.5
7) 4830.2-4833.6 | 101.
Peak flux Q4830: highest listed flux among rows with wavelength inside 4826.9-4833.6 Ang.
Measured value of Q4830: 103.7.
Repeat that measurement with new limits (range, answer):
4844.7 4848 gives 106.9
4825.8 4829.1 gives 103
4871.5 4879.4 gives 104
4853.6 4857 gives 101.6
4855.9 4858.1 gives 96.75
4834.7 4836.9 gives 104.8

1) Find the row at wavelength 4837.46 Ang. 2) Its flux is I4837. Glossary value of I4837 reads 106.2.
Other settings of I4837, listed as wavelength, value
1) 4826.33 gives 103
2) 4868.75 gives 97.81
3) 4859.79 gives 76.06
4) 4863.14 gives 82.28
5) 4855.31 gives 86.25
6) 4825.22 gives 100.5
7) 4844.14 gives 99.96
